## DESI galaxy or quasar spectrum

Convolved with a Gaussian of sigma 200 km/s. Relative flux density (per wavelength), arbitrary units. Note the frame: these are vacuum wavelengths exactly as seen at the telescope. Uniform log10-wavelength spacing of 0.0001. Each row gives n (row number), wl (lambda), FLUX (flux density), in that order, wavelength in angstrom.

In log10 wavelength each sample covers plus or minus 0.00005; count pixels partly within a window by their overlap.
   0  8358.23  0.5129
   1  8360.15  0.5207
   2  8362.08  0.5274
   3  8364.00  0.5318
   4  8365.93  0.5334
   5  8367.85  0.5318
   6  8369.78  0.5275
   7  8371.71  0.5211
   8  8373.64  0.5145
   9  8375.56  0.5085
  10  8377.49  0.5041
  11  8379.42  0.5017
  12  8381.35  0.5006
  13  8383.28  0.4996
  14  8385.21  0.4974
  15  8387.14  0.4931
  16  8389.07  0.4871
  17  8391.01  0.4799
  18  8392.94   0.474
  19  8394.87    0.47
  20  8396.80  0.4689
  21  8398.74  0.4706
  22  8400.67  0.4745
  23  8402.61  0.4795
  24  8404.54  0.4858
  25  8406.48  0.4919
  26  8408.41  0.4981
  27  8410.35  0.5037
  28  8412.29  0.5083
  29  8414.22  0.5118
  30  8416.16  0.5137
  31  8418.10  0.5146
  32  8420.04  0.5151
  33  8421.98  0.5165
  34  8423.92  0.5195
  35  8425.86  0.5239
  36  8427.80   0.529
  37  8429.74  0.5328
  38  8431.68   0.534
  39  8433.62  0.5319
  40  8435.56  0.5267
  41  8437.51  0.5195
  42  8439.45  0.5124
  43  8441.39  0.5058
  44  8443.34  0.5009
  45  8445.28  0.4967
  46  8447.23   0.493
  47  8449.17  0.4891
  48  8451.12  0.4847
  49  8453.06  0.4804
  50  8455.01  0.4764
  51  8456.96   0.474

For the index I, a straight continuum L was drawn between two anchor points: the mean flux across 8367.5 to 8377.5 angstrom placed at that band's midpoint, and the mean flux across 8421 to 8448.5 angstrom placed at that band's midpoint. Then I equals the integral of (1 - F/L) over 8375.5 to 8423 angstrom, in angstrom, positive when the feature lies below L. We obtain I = 2.1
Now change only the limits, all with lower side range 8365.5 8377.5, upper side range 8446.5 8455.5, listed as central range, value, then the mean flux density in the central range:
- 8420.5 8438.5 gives -1.1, 0.526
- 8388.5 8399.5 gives 0.8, 0.474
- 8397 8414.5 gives 0.5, 0.49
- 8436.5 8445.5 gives -0.3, 0.508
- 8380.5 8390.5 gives 0.4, 0.495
